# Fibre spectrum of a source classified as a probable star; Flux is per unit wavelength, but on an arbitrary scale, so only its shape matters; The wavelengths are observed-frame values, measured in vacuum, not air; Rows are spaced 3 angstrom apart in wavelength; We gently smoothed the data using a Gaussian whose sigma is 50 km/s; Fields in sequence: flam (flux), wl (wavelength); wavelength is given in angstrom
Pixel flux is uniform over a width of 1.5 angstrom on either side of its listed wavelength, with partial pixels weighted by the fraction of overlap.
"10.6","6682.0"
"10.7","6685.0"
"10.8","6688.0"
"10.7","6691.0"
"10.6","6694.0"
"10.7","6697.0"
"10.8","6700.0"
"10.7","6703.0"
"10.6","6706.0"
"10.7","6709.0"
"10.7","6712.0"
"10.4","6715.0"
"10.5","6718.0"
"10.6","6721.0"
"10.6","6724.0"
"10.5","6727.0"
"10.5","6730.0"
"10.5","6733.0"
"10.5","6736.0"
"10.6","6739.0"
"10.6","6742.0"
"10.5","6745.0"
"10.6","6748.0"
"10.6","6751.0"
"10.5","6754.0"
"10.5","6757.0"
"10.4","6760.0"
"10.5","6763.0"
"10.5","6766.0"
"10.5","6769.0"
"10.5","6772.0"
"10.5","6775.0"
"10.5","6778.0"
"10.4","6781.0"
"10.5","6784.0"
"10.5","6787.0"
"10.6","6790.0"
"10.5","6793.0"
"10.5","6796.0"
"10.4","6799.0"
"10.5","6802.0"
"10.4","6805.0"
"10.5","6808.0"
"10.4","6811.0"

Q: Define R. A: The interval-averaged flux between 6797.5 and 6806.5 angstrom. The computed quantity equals 10.4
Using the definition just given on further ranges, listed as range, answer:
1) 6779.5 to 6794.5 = 10.5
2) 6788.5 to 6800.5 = 10.5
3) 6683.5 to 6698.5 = 10.7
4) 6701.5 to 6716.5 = 10.6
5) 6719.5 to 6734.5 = 10.5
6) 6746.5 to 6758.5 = 10.5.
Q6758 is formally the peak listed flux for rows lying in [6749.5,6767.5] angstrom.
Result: 10.6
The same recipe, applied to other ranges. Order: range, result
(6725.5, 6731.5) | 10.5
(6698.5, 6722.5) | 10.8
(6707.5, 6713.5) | 10.7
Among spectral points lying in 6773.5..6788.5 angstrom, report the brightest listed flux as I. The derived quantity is 10.5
